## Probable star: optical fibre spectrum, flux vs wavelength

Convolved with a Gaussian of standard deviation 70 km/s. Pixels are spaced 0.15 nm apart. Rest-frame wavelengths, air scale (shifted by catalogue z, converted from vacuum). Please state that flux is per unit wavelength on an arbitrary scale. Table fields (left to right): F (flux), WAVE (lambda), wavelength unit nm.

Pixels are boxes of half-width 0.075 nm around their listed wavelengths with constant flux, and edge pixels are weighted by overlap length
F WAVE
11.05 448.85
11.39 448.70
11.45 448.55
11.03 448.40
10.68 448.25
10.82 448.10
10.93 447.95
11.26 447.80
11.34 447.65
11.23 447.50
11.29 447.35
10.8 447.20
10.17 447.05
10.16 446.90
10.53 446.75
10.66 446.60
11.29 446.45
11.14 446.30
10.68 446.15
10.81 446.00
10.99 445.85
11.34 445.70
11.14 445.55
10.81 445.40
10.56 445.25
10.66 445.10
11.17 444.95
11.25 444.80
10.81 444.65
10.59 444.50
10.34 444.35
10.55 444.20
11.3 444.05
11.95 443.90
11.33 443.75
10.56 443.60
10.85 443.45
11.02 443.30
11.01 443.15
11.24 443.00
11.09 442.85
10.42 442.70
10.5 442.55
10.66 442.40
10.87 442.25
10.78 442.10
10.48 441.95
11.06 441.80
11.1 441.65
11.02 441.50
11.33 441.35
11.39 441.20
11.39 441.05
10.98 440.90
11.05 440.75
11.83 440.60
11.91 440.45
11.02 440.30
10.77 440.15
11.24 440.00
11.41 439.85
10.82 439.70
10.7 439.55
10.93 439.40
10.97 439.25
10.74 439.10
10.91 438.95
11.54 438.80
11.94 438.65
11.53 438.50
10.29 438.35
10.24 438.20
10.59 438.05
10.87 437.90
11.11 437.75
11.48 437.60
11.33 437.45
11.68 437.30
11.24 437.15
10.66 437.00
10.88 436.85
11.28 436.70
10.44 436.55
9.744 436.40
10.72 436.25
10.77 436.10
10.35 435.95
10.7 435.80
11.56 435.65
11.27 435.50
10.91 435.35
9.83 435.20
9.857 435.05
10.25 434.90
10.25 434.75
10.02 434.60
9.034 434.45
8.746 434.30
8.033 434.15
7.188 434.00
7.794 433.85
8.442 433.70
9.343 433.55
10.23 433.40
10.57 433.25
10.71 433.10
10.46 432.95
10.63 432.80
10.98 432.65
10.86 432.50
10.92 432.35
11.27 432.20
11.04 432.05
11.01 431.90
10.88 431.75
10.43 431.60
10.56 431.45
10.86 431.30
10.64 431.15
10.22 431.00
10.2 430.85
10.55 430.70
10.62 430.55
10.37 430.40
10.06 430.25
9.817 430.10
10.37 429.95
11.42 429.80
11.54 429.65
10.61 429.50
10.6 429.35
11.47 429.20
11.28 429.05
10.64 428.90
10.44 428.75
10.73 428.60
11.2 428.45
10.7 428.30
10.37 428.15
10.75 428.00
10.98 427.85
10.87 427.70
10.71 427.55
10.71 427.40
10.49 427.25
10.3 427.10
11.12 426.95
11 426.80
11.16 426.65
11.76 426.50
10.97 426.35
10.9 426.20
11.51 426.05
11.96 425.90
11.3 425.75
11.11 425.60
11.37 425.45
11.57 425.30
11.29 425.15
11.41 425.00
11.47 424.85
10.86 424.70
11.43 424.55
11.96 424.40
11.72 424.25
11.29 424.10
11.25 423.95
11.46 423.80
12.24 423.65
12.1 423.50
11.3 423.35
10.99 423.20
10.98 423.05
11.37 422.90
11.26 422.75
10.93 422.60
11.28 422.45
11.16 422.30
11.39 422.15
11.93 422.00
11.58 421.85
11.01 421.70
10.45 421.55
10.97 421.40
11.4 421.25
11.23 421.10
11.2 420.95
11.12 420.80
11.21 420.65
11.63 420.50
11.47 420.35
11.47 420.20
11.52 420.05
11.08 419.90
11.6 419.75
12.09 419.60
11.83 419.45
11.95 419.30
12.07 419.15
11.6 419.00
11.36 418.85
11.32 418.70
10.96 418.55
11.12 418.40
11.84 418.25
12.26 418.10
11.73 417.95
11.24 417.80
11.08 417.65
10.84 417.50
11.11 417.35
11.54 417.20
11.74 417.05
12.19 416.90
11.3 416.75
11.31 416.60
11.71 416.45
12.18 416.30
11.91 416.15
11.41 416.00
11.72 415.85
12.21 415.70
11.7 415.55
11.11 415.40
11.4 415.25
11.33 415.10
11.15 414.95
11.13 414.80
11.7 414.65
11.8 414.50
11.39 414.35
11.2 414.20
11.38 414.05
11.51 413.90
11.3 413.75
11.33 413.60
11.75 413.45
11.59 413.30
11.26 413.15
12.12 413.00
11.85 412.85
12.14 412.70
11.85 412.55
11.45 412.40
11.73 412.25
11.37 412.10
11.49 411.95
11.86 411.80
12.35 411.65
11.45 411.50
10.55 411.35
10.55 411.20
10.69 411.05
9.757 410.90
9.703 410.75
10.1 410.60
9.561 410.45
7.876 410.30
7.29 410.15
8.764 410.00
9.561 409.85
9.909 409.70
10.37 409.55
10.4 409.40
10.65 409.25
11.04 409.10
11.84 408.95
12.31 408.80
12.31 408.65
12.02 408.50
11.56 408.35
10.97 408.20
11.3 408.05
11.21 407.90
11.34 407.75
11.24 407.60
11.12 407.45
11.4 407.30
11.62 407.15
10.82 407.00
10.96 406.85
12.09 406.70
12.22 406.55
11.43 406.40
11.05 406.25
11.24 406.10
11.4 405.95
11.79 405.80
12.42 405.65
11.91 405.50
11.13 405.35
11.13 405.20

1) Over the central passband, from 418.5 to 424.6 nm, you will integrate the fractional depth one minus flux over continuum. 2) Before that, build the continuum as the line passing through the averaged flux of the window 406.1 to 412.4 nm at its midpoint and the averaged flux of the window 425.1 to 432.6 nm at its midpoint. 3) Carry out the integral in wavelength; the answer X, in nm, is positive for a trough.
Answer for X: -0.306 nm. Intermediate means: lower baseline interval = 10.9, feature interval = 11.4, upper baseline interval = 10.9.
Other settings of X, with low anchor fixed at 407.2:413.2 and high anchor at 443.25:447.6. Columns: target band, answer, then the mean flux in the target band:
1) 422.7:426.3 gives -0.170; 11.4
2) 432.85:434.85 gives 0.290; 9.32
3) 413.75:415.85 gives -0.107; 11.5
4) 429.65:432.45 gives 0.065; 10.7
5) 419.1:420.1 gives -0.076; 11.7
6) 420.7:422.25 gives -0.046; 11.2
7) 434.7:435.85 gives 0.034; 10.6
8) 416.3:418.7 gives -0.127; 11.5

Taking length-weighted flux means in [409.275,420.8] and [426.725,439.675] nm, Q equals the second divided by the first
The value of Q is 0.9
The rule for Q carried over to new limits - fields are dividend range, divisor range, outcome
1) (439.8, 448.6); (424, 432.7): 1.00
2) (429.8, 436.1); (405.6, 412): 0.94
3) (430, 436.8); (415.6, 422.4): 0.89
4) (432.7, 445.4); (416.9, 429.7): 0.95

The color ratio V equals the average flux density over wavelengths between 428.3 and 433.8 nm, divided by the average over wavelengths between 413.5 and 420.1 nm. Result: 0.9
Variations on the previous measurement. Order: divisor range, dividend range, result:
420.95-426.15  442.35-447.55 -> 0.96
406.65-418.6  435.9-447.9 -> 0.98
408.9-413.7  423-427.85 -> 1.05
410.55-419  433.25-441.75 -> 0.93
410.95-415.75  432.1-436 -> 0.87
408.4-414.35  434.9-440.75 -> 1.00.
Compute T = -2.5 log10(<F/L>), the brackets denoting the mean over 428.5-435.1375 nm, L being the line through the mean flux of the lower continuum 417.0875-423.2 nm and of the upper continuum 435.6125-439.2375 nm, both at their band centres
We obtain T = 0.08 mag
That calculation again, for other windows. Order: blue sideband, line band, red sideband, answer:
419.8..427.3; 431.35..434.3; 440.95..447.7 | 0.11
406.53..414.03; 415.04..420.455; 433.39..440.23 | -0.07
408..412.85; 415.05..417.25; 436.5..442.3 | -0.08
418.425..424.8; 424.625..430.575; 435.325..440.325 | 0.03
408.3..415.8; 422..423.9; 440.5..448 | -0.04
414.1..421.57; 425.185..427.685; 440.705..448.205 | 0.02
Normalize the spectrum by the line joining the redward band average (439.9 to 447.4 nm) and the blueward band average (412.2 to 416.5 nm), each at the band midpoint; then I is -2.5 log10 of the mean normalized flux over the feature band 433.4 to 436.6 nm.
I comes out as 0.14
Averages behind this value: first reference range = 11.6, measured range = 9.78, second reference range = 11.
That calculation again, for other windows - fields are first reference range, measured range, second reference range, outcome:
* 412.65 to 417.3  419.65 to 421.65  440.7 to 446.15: 0.02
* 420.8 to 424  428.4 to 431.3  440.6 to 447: 0.05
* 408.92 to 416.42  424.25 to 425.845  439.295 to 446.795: -0.04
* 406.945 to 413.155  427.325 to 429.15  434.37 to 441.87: 0.01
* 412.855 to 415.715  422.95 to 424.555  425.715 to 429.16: -0.04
